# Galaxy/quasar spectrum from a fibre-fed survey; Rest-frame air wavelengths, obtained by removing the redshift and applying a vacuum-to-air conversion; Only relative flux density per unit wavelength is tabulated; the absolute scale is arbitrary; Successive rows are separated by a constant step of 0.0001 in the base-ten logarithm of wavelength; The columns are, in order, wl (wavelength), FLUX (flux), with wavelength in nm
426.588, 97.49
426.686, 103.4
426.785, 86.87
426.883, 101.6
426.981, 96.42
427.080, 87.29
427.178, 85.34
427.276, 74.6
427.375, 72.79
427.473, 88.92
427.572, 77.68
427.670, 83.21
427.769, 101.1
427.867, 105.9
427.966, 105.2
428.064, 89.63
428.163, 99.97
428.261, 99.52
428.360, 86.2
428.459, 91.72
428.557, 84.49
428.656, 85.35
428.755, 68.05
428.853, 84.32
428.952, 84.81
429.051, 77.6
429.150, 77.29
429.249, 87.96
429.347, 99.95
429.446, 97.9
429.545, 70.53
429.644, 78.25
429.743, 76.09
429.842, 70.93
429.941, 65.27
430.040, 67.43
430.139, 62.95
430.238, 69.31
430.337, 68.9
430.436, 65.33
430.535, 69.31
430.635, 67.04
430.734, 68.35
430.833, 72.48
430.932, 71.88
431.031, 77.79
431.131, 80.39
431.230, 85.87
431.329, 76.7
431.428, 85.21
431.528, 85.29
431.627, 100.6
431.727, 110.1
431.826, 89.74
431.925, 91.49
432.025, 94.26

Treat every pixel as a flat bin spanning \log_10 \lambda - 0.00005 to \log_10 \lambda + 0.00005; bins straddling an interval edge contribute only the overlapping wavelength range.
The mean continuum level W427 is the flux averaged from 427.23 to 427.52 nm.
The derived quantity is 78.7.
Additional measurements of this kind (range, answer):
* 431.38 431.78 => 95.2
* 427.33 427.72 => 80.7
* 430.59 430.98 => 70.1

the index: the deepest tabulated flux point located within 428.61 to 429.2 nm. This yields 68.05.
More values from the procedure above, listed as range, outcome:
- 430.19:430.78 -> 65.33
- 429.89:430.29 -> 62.95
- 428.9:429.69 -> 70.53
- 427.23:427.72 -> 72.79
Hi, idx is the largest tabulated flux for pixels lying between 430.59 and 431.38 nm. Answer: 85.87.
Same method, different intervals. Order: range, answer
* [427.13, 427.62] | 88.92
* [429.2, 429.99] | 99.95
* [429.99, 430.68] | 69.31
